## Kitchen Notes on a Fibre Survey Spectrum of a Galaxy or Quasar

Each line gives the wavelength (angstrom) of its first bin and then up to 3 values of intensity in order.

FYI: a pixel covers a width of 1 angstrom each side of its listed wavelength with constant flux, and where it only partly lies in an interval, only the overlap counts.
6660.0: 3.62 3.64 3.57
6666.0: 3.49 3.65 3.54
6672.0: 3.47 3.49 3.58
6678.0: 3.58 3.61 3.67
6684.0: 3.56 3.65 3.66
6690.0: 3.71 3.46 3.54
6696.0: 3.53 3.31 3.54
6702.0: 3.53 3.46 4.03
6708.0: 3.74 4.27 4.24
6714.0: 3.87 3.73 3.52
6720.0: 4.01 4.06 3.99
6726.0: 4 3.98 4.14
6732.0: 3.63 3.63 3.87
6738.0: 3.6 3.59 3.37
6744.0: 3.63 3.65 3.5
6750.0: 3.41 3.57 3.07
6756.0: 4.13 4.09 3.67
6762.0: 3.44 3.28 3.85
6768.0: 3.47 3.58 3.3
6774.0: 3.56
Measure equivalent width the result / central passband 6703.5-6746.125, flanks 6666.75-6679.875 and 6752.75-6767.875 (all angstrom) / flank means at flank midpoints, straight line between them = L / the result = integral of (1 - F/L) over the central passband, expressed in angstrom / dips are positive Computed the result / -2.7 angstrom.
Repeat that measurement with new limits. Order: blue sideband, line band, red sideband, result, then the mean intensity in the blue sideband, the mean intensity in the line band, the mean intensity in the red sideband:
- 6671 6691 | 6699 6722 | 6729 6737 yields -0.6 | 3.6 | 3.82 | 3.82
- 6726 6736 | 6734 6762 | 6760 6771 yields 0.6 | 3.86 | 3.62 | 3.54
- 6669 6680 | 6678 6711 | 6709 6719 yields 0.8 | 3.54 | 3.64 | 3.93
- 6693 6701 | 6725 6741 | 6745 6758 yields -1.1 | 3.48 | 3.8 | 3.6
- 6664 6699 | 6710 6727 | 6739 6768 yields -1.8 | 3.56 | 3.95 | 3.59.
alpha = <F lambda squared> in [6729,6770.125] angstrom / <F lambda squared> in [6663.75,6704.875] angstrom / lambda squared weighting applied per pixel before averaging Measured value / 1.04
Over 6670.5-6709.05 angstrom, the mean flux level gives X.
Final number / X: 3.59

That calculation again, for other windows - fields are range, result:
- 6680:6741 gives 3.75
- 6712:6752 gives 3.75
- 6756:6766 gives 3.69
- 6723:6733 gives 3.95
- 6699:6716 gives 3.83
